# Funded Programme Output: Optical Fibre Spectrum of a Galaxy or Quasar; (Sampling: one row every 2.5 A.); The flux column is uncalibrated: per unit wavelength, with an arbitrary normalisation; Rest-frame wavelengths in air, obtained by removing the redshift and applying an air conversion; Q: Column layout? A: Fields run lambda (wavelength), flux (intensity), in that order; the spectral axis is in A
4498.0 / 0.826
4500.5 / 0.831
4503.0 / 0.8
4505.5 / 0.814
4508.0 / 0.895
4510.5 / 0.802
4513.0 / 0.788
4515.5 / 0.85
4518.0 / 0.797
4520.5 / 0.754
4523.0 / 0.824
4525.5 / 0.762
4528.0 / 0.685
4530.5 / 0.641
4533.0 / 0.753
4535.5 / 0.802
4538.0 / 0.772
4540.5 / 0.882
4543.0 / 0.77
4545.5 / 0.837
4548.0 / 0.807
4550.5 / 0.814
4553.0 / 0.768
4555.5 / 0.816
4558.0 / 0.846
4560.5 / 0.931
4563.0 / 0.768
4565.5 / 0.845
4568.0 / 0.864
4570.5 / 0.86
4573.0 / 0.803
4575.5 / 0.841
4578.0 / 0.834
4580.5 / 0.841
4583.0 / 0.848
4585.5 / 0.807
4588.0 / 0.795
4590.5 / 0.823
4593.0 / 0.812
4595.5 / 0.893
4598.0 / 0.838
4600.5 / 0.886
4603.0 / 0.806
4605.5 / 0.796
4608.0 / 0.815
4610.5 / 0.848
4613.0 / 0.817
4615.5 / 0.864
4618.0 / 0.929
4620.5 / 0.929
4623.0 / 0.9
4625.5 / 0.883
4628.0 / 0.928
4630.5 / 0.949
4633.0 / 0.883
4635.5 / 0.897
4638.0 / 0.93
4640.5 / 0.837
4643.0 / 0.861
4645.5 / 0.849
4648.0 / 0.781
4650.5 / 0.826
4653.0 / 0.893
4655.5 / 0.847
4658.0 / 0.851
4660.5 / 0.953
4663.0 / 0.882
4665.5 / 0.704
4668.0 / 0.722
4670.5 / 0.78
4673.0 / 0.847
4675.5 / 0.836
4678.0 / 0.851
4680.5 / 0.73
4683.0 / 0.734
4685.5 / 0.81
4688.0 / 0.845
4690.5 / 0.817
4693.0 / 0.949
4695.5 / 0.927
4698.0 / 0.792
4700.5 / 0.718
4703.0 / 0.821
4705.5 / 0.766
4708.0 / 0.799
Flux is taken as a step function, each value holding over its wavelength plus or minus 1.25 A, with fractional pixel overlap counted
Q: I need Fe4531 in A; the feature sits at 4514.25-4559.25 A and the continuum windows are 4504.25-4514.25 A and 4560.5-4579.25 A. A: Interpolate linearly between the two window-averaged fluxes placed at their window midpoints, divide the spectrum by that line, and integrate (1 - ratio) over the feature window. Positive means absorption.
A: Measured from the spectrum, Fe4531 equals 2.3 A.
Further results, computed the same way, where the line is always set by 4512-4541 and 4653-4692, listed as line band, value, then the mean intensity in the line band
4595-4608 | -0.69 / 0.838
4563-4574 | -0.70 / 0.835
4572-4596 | -1.14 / 0.828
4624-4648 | -2.35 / 0.885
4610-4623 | -1.31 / 0.881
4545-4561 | -0.93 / 0.826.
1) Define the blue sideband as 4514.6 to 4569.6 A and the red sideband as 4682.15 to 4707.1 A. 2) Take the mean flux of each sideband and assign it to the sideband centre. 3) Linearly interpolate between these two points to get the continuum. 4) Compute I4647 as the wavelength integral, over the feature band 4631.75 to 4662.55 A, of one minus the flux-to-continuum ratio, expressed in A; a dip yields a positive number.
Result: -2.1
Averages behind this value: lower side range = 0.8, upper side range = 0.819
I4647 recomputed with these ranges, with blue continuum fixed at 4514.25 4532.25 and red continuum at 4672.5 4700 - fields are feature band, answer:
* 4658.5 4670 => 0.04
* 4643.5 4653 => -0.24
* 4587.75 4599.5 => -0.72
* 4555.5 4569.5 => -1.31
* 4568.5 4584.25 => -1.17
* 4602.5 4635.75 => -3.17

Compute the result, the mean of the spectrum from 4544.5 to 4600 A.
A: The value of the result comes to 0.832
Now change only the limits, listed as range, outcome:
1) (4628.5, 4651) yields 0.872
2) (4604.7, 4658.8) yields 0.87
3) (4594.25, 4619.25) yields 0.849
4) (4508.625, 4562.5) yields 0.796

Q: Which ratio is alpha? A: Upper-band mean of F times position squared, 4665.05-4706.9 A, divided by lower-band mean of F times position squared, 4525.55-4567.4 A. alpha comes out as 1.1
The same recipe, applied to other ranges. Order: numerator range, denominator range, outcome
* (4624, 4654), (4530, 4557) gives 1.15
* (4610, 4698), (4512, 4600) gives 1.10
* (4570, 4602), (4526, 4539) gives 1.17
